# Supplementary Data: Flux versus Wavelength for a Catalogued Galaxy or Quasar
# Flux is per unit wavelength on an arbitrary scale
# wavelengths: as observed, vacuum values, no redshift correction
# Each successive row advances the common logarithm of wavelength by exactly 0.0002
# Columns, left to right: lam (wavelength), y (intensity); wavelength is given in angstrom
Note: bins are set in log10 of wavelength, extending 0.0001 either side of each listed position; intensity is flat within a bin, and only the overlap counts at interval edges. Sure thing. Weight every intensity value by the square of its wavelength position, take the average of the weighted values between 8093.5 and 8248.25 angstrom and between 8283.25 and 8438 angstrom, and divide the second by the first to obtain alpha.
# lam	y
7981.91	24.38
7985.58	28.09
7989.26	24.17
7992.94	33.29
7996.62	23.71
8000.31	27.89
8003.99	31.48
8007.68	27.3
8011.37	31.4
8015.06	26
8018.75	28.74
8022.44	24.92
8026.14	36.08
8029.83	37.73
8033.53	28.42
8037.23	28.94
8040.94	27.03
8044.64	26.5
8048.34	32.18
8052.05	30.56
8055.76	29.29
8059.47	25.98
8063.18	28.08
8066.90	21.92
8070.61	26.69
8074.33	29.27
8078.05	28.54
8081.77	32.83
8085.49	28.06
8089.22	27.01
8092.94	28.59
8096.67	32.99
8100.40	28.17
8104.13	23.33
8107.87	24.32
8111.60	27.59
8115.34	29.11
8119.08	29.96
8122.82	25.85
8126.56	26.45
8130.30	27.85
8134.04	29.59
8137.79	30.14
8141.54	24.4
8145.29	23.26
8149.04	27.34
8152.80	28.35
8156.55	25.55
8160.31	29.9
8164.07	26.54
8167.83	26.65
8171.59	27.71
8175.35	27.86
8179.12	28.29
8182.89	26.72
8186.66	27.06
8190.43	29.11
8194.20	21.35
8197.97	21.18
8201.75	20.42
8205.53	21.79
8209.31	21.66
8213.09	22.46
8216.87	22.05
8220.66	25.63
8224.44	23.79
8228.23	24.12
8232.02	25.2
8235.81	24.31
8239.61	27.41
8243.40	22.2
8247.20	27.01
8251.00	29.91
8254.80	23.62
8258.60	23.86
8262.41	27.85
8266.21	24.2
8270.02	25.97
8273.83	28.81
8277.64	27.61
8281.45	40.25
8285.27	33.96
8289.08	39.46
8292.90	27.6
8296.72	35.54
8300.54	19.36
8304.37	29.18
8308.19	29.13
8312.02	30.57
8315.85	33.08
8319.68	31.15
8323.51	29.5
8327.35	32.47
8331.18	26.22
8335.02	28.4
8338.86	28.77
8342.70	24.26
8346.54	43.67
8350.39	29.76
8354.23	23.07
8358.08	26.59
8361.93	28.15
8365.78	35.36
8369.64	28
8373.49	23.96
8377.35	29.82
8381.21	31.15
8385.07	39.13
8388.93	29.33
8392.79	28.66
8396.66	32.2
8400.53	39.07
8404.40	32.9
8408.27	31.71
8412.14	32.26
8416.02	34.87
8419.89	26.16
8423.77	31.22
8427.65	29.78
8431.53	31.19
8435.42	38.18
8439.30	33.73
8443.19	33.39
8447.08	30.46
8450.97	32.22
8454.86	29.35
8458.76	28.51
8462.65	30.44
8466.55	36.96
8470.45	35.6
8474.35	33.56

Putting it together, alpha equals 1.25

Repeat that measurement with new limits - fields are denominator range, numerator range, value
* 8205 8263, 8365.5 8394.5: 1.28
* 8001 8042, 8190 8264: 0.85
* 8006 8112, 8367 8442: 1.21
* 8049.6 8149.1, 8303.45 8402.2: 1.17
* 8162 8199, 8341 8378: 1.16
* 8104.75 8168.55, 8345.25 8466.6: 1.24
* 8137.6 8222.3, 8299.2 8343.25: 1.17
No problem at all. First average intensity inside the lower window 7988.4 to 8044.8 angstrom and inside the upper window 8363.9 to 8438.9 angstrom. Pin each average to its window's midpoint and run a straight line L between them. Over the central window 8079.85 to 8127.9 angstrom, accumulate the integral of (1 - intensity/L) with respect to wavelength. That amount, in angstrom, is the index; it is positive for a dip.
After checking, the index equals 2.8 angstrom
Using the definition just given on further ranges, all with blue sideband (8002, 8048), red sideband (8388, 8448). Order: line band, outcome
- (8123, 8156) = 3.6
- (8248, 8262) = 2.3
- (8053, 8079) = 2.4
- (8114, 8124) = 0.6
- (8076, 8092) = 0.5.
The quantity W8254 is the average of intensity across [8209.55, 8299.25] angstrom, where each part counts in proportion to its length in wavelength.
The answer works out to 27.4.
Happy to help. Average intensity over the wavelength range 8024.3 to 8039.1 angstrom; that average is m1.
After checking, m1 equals 32.8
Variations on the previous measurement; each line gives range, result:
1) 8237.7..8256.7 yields 26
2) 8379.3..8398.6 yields 32.1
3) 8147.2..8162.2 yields 27.8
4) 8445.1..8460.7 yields 30.1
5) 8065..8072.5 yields 24.3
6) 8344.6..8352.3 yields 36.7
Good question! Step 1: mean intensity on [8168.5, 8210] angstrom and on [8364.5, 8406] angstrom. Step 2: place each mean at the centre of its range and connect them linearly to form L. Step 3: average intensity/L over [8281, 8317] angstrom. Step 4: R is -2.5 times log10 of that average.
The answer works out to -0.10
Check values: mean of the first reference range 25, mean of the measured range 31.4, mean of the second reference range 31.7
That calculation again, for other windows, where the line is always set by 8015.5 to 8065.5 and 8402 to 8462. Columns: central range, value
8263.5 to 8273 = 0.19 mag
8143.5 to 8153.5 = 0.15 mag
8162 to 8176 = 0.11 mag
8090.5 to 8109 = 0.08 mag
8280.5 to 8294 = -0.15 mag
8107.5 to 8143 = 0.08 mag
